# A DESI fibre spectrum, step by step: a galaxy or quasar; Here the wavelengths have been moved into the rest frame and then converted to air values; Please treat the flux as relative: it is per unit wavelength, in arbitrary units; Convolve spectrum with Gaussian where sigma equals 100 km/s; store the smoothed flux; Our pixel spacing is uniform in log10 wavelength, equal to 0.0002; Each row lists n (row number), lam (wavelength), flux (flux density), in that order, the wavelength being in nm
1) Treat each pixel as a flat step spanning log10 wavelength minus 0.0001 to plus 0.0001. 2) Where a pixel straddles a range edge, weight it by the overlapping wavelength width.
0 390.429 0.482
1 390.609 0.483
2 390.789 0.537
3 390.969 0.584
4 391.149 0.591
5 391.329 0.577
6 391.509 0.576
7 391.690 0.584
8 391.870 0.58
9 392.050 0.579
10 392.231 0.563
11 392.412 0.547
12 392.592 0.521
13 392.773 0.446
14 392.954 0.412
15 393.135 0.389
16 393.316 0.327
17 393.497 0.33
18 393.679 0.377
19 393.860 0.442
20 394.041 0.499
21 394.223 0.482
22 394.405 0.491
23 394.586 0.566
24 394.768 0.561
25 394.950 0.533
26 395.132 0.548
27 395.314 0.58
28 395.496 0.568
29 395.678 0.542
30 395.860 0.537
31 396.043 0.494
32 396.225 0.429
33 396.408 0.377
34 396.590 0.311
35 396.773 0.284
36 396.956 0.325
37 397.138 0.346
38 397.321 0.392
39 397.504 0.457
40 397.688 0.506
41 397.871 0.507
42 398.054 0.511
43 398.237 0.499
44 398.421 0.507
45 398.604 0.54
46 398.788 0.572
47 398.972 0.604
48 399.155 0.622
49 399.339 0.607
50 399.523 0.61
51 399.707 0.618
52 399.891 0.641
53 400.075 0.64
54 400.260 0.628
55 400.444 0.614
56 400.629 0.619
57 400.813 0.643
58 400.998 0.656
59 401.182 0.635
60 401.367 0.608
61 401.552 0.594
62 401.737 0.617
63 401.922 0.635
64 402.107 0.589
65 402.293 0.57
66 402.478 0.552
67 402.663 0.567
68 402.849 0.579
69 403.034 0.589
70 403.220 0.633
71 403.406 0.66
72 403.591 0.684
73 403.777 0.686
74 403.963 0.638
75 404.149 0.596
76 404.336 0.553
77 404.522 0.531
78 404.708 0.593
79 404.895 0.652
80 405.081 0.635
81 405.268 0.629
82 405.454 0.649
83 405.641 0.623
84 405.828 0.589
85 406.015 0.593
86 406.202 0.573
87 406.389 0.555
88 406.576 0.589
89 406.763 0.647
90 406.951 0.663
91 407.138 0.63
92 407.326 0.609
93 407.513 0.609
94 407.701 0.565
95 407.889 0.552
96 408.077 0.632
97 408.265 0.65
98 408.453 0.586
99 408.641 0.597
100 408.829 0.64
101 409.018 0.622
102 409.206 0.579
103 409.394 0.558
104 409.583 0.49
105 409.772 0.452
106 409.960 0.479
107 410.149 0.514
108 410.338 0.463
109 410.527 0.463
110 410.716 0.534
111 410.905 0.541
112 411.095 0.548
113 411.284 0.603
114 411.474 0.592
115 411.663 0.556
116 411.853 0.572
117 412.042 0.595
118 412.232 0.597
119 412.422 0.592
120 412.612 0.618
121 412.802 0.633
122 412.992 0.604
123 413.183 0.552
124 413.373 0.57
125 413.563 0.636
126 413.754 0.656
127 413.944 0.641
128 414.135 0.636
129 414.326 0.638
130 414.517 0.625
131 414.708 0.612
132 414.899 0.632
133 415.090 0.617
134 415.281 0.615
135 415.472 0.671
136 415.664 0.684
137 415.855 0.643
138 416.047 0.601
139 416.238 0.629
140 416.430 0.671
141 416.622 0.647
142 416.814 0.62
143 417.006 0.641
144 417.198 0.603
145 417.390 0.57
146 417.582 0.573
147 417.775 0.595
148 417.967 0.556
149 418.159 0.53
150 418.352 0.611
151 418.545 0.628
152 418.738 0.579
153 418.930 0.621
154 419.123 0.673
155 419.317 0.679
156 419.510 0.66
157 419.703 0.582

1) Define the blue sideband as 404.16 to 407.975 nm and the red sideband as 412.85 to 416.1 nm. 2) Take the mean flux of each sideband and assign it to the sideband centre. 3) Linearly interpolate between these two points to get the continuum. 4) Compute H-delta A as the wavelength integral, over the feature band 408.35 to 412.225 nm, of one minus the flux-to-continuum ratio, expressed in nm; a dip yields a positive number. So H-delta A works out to 0.40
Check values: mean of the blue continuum 0.602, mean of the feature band 0.551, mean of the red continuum 0.626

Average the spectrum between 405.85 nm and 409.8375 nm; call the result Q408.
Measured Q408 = 0.591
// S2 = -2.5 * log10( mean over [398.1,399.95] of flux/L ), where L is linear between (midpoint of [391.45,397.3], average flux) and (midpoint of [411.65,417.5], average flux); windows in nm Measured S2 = -0.15 mag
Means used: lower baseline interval 0.472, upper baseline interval 0.619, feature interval 0.579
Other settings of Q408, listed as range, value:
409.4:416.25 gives 0.586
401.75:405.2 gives 0.608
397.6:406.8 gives 0.6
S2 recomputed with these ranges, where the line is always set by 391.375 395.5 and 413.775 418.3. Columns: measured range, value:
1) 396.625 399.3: 0.11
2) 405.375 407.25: -0.08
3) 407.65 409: -0.05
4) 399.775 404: -0.14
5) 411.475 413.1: 0.01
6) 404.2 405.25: -0.07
